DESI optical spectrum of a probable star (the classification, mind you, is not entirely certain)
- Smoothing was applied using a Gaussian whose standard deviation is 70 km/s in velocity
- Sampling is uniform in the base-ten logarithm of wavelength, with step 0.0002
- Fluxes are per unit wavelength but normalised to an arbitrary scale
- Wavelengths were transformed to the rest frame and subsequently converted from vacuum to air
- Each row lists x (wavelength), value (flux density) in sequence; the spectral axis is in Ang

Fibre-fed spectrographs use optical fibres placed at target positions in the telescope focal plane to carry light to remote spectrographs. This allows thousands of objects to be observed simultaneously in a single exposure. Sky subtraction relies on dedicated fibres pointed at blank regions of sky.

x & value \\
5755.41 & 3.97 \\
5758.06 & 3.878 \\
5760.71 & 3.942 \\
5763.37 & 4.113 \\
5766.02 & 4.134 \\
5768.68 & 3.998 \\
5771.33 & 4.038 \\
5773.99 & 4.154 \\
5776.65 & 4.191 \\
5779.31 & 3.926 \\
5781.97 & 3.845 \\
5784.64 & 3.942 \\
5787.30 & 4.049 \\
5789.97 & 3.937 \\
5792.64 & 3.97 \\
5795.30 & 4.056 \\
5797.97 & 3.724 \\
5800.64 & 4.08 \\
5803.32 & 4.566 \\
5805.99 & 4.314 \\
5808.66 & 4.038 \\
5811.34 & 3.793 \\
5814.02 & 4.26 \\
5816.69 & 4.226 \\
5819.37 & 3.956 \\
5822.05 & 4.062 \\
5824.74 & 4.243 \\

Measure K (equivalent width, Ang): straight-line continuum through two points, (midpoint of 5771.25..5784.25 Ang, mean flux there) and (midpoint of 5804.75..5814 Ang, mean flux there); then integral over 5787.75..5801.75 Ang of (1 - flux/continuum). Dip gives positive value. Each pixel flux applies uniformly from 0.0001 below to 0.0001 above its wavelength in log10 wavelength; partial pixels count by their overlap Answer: 0.3 Ang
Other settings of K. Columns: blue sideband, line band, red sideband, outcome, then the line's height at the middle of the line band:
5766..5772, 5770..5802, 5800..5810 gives 1.17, 4.15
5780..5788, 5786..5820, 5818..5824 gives -0.80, 3.98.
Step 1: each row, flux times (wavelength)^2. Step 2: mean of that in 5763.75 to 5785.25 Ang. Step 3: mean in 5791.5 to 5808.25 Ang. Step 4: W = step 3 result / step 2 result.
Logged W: 1.03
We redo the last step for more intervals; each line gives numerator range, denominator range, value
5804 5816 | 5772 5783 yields 1.04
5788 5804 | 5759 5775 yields 1.00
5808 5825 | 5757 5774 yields 1.03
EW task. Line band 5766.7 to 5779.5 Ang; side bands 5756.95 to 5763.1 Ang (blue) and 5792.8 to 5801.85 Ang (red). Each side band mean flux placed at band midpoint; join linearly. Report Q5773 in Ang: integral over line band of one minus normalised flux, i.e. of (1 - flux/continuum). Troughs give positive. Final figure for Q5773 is -0.4 Ang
